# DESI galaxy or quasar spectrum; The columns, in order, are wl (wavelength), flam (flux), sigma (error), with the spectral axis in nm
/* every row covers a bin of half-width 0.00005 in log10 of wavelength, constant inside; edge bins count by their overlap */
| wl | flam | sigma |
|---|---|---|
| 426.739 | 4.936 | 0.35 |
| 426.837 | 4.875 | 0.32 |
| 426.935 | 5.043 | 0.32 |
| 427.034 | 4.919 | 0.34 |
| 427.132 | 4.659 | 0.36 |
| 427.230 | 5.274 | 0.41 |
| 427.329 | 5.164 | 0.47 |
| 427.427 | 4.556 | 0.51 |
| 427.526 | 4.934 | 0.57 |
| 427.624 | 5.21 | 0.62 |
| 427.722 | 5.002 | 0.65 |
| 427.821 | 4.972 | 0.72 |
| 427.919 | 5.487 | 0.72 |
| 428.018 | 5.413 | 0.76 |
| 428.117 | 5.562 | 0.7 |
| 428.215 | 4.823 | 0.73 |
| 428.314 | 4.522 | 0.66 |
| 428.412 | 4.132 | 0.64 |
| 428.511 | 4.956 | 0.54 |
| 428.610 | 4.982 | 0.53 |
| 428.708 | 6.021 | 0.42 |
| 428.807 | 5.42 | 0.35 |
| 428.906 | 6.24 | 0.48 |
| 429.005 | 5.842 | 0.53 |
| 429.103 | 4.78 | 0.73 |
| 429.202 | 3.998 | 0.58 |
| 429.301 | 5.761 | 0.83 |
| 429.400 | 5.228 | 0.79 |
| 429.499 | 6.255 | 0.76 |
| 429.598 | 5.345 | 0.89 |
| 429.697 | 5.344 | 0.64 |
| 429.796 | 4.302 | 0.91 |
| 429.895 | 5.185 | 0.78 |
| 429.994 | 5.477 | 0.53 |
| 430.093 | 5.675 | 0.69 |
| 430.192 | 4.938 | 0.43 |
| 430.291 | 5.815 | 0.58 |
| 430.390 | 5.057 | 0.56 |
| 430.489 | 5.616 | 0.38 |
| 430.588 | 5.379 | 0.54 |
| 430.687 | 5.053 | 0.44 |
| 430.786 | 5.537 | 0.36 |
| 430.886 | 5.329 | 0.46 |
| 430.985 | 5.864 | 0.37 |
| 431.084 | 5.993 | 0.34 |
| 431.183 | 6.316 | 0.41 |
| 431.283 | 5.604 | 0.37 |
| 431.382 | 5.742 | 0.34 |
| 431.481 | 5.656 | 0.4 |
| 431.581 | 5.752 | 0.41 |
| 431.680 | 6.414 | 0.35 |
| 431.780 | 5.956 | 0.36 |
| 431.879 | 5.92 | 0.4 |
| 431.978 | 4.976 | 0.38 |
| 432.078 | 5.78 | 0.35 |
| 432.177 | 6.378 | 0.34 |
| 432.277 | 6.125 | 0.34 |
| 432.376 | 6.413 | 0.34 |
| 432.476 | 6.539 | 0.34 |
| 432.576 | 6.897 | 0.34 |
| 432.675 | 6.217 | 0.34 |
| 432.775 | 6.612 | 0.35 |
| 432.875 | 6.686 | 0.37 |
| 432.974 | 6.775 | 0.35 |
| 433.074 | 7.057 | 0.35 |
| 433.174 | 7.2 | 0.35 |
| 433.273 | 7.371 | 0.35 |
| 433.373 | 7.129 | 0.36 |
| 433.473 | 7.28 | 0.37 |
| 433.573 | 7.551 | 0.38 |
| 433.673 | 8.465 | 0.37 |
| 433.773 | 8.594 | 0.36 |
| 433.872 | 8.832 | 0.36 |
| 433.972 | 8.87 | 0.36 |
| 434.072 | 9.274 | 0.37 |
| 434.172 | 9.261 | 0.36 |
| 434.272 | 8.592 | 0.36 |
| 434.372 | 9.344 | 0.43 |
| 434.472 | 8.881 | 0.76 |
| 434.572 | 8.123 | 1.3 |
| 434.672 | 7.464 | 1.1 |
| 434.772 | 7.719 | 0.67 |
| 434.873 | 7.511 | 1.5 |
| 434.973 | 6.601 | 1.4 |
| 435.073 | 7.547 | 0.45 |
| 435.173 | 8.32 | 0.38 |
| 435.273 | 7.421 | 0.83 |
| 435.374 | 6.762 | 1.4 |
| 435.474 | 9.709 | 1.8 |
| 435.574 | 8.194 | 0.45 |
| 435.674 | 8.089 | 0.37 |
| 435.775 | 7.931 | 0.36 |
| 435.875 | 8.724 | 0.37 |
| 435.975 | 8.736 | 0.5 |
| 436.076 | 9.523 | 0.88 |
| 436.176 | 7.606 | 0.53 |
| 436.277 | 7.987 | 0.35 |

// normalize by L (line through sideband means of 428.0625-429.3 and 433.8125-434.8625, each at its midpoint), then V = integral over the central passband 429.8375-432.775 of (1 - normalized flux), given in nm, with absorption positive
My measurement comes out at 0.41 nm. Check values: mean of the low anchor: 5.13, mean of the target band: 5.79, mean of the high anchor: 8.59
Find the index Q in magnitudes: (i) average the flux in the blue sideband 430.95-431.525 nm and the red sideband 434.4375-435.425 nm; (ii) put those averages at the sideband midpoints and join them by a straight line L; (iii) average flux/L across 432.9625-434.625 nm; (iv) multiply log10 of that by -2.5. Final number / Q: -0.16 mag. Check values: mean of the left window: 5.87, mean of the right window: 7.61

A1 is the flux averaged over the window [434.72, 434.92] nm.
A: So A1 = 7.59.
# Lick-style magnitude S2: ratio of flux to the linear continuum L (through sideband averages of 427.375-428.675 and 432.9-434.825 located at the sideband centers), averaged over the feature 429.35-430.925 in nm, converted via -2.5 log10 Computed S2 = 0.14 mag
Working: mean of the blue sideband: 4.98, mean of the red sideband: 8.08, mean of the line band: 5.34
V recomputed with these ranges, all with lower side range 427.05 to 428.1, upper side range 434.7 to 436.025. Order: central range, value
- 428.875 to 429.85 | 0.07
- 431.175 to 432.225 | 0.12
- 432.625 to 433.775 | -0.01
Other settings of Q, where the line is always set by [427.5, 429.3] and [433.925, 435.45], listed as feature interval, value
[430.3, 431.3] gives 0.13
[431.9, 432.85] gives 0.14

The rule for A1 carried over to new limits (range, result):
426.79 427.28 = 4.95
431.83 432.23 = 5.77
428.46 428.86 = 5.34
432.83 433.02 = 6.75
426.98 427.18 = 4.79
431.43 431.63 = 5.7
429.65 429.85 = 4.82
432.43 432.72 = 6.56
